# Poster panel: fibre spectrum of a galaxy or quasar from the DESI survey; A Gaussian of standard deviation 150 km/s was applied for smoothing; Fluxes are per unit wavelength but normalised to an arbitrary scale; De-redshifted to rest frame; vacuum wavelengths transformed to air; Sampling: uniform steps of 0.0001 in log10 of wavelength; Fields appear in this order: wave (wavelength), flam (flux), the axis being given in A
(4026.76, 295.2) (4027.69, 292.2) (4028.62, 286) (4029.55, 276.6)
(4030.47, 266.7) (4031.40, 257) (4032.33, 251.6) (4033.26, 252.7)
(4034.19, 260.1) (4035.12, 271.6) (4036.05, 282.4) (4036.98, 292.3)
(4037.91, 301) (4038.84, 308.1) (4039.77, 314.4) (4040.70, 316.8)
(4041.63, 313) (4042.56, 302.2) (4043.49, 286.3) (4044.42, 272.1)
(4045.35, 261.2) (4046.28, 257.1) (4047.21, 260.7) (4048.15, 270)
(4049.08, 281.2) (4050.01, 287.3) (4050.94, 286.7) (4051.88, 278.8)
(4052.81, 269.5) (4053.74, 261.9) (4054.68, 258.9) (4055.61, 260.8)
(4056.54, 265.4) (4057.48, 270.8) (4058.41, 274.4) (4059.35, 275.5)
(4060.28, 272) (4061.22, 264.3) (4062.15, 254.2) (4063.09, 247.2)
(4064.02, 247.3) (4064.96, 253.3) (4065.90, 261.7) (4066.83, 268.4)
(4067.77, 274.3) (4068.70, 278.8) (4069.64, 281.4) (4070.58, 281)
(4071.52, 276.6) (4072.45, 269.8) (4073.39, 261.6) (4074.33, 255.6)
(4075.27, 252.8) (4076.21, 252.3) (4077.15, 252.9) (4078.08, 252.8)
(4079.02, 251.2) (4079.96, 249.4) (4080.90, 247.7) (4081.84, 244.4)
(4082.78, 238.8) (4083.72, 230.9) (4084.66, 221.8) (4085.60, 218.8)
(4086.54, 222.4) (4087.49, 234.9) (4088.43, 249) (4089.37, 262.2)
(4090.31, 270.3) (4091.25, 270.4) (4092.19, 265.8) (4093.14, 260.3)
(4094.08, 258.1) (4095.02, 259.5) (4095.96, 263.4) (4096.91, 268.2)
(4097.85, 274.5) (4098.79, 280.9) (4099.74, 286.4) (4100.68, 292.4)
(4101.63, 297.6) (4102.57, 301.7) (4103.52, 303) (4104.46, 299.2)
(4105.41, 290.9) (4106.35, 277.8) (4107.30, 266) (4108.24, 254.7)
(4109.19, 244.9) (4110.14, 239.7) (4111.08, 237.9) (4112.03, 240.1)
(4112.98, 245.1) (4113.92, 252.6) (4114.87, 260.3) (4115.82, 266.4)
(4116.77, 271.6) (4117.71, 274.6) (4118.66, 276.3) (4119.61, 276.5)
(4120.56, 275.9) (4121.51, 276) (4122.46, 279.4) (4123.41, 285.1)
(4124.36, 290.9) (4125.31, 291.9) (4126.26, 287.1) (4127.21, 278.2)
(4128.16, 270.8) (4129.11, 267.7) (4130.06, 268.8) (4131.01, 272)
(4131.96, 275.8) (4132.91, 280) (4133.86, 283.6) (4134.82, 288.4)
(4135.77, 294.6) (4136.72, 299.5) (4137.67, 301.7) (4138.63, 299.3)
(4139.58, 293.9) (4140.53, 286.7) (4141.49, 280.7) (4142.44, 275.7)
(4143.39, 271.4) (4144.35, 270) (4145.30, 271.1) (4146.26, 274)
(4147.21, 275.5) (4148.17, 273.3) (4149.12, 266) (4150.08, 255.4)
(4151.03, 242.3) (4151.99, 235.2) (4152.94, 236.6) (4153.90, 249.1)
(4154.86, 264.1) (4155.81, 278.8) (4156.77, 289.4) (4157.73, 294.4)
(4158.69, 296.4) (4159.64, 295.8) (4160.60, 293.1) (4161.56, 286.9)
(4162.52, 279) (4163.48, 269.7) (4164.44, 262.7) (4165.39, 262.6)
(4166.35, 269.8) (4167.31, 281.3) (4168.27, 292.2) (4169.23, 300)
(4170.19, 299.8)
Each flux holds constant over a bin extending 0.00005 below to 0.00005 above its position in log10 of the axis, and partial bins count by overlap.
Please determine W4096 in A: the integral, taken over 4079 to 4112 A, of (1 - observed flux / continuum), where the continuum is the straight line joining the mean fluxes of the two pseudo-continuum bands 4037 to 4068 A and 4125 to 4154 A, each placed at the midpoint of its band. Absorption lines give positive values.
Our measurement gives 1.71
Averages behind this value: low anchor 275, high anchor 275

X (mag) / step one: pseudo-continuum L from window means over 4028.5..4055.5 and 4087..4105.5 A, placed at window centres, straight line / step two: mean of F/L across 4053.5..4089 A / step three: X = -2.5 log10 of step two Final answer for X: 0.08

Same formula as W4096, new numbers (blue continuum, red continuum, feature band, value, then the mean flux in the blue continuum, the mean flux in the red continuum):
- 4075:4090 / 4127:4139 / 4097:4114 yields -0.7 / 243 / 283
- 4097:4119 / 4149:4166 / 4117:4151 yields -1.1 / 271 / 270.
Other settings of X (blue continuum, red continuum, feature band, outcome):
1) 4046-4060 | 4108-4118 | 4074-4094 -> 0.06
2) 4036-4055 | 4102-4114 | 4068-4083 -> 0.06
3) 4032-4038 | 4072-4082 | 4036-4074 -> -0.05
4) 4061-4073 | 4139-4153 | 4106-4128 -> 0.00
